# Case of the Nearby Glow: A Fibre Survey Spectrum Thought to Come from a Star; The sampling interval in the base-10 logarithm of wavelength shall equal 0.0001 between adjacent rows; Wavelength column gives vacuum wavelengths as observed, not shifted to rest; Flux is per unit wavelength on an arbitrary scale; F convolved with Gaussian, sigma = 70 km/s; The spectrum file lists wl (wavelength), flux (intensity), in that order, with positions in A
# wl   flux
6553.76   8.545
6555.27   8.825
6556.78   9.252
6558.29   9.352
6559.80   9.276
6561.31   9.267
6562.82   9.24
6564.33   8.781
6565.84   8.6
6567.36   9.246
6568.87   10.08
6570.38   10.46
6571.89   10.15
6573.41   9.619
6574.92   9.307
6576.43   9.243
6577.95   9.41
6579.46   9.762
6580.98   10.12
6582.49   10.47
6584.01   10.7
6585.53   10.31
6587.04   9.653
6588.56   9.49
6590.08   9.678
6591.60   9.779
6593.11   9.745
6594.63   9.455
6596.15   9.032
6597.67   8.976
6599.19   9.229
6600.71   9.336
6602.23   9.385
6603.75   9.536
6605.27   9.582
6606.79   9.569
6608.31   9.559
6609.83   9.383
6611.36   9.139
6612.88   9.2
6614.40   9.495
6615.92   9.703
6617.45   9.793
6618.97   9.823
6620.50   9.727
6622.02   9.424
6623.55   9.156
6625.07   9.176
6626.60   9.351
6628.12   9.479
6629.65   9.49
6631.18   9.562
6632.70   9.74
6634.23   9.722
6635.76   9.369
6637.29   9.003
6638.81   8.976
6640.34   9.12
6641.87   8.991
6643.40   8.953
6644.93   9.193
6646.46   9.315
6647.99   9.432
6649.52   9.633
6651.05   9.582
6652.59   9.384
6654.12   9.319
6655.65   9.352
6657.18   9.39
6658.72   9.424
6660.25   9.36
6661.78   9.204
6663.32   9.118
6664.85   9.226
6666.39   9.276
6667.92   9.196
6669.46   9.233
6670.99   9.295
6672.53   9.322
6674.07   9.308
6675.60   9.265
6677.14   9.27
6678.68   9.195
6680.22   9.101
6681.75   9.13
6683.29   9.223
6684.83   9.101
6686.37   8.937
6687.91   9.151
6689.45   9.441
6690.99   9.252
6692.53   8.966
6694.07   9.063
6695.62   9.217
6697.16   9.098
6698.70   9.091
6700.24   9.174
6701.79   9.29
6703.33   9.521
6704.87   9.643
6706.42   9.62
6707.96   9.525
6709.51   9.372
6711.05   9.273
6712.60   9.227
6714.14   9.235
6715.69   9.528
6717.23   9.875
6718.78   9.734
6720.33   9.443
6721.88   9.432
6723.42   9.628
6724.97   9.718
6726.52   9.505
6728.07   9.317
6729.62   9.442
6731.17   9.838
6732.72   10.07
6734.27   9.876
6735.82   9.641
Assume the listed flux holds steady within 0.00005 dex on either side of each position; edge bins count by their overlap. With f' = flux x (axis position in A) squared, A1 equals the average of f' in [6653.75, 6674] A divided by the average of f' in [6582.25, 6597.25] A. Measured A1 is 0.97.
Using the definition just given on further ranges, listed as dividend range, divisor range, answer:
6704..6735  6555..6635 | 1.04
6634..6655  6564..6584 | 0.98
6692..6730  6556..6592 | 1.02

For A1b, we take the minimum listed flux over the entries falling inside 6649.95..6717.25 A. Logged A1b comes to 8.937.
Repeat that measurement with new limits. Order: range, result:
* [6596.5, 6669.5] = 8.953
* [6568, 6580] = 9.243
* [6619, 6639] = 8.976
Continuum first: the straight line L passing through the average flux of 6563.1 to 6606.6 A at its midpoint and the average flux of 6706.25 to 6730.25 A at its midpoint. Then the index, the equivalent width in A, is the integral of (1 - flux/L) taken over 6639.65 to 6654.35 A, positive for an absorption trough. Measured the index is 0.40 A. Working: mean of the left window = 9.61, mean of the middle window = 9.29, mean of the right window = 9.49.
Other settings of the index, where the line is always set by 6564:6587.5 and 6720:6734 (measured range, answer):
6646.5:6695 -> 2.0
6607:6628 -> 0.6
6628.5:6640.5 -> 0.4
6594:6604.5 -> 0.5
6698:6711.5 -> 0.3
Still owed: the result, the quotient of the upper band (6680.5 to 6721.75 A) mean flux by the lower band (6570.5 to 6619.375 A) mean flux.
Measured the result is 1.0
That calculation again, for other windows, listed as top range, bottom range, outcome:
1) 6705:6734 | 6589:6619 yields 1.01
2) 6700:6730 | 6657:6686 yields 1.03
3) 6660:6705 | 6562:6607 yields 0.96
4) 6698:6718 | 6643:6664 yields 1.01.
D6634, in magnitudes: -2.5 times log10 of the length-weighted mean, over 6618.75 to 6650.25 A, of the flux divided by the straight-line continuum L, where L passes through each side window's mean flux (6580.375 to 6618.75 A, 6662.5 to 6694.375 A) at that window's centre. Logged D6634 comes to 0.01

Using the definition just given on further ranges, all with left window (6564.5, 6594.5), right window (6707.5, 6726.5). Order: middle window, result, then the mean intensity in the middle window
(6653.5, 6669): 0.04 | 9.28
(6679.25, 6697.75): 0.05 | 9.14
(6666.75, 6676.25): 0.04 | 9.28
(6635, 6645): 0.06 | 9.08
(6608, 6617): 0.03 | 9.41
